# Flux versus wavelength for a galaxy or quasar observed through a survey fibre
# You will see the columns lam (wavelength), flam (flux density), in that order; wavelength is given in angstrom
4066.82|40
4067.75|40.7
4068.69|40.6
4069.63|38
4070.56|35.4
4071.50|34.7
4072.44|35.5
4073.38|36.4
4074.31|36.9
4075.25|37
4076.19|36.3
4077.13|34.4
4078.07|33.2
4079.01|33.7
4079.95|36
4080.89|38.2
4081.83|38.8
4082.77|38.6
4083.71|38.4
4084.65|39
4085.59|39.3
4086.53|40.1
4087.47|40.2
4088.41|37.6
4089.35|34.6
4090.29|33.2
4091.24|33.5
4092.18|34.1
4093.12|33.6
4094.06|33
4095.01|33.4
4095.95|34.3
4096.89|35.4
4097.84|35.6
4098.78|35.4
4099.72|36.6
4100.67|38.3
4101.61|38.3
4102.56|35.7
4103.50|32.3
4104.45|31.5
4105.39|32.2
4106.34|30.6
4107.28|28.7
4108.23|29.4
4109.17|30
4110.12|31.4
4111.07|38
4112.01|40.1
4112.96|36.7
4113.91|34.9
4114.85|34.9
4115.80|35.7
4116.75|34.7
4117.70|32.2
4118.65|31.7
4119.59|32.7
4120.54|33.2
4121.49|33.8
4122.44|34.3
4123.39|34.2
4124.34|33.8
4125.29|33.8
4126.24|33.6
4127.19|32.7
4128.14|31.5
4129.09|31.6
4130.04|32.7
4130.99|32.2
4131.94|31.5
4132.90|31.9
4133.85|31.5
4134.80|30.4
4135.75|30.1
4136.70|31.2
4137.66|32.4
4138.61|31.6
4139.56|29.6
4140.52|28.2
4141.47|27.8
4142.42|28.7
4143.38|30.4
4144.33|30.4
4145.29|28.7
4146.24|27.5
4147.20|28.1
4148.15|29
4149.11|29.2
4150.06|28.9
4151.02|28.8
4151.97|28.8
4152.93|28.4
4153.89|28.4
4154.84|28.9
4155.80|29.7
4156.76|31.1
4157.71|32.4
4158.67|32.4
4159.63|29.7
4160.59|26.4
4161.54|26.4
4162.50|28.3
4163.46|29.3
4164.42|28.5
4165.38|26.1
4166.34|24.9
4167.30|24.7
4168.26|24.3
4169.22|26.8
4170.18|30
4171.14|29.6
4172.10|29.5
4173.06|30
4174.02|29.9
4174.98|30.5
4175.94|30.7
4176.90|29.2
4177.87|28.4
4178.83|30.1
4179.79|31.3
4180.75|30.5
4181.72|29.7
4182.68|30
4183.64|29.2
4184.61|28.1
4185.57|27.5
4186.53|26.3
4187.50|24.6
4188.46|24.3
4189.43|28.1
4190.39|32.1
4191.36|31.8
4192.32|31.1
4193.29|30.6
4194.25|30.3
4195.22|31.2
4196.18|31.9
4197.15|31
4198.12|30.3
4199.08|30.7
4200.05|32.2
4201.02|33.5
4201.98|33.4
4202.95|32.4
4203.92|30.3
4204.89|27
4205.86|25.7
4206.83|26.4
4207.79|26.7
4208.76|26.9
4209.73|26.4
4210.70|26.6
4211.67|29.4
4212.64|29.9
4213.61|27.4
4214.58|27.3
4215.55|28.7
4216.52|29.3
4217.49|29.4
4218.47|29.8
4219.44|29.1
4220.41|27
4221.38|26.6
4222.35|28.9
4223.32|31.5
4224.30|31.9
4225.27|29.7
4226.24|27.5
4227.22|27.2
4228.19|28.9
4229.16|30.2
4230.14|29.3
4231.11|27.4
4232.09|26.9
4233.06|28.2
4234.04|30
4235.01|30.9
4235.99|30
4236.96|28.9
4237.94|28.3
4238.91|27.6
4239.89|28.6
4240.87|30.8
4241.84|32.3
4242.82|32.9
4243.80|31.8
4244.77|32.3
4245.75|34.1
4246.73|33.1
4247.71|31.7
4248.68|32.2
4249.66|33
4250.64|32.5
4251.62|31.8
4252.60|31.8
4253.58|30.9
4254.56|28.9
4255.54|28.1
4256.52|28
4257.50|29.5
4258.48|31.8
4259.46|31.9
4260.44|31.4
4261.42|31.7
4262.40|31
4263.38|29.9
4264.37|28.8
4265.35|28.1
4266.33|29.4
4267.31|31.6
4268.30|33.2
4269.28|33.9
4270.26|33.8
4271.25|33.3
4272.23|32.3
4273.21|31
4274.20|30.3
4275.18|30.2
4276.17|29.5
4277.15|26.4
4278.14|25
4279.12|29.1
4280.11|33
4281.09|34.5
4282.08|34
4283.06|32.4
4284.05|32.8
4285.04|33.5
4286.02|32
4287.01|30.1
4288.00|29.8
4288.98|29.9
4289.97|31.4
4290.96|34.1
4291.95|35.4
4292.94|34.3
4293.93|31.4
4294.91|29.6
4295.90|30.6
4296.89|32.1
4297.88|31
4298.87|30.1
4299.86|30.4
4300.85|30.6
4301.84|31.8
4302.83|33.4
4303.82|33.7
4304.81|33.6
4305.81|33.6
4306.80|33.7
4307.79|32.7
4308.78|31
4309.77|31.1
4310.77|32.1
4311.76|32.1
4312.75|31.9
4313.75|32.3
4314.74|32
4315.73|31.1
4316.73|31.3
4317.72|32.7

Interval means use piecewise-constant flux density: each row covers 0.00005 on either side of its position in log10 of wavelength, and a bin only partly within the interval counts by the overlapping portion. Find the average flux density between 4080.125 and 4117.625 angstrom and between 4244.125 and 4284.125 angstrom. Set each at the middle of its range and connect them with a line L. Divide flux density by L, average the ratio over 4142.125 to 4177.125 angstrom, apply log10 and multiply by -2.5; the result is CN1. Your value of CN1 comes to 0.17 mag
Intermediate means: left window 35.3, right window 31.2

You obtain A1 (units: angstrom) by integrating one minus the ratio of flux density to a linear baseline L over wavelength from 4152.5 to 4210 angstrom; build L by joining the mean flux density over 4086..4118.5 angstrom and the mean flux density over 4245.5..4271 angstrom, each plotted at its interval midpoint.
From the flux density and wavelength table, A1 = 6.6 angstrom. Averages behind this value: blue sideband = 34.6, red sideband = 31.2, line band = 29.1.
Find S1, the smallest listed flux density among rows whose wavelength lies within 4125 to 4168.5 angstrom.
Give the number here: 24.3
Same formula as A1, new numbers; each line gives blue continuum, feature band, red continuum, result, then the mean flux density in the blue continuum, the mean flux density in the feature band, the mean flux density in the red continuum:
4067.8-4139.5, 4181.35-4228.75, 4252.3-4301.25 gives 4.97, 34.5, 29.1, 31.1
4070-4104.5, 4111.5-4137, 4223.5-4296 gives 1.17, 36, 33.3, 30.8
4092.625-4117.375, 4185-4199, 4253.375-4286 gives 1.33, 34.2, 29.4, 30.9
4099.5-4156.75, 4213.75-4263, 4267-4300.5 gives 2.47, 31.9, 30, 31.5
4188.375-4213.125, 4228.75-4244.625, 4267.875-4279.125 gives 0.28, 29.7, 29.7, 30.7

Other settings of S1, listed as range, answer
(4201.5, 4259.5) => 25.7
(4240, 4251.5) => 30.8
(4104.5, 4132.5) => 28.7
